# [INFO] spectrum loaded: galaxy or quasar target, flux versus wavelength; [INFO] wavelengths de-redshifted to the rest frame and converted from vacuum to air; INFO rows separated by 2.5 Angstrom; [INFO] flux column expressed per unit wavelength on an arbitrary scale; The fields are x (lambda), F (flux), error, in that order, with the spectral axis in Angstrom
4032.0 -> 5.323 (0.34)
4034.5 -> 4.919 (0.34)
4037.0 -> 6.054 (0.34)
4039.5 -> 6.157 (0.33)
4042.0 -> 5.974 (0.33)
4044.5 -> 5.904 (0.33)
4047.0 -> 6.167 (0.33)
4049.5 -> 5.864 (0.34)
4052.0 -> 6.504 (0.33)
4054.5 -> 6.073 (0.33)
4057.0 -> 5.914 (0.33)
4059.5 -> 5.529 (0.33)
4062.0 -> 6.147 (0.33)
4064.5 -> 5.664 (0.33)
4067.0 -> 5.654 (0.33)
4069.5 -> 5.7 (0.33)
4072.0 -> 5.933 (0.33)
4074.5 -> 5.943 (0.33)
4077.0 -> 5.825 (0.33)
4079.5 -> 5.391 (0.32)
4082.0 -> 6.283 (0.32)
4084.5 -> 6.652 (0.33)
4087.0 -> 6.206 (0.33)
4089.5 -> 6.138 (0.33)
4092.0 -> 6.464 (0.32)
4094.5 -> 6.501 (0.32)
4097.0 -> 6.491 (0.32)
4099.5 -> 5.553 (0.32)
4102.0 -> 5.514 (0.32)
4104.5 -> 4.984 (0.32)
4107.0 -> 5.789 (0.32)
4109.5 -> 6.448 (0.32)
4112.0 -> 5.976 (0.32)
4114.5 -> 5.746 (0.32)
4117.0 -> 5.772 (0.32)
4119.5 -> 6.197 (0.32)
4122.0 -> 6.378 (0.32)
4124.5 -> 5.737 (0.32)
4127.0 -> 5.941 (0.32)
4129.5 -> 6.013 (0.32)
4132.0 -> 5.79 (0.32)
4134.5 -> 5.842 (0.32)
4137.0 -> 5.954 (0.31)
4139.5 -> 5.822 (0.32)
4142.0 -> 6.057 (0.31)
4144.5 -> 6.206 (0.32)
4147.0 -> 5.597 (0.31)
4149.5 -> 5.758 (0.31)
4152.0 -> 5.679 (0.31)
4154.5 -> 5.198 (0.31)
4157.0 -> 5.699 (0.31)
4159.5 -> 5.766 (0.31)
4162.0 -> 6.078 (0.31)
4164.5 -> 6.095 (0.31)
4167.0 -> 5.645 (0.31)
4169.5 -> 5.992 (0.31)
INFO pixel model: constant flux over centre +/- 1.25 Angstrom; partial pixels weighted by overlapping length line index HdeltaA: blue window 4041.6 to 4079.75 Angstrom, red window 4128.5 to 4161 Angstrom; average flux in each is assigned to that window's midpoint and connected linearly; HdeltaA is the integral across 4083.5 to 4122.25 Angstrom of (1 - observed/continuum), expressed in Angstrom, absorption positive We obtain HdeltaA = -1.3 Angstrom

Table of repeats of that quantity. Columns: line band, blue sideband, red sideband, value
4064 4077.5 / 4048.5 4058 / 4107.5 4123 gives 0.7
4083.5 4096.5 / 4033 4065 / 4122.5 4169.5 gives -1.1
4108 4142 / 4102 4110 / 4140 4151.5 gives -1.3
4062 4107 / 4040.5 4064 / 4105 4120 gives 0.2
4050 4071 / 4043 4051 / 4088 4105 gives 0.3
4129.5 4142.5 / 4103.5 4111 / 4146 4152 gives -0.4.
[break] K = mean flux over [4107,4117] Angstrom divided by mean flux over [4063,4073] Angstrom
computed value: 1.04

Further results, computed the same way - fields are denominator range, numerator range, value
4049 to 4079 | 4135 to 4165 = 0.99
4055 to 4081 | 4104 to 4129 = 1.02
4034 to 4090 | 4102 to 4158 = 0.98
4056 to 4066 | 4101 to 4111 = 0.98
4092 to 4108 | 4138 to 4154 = 0.99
